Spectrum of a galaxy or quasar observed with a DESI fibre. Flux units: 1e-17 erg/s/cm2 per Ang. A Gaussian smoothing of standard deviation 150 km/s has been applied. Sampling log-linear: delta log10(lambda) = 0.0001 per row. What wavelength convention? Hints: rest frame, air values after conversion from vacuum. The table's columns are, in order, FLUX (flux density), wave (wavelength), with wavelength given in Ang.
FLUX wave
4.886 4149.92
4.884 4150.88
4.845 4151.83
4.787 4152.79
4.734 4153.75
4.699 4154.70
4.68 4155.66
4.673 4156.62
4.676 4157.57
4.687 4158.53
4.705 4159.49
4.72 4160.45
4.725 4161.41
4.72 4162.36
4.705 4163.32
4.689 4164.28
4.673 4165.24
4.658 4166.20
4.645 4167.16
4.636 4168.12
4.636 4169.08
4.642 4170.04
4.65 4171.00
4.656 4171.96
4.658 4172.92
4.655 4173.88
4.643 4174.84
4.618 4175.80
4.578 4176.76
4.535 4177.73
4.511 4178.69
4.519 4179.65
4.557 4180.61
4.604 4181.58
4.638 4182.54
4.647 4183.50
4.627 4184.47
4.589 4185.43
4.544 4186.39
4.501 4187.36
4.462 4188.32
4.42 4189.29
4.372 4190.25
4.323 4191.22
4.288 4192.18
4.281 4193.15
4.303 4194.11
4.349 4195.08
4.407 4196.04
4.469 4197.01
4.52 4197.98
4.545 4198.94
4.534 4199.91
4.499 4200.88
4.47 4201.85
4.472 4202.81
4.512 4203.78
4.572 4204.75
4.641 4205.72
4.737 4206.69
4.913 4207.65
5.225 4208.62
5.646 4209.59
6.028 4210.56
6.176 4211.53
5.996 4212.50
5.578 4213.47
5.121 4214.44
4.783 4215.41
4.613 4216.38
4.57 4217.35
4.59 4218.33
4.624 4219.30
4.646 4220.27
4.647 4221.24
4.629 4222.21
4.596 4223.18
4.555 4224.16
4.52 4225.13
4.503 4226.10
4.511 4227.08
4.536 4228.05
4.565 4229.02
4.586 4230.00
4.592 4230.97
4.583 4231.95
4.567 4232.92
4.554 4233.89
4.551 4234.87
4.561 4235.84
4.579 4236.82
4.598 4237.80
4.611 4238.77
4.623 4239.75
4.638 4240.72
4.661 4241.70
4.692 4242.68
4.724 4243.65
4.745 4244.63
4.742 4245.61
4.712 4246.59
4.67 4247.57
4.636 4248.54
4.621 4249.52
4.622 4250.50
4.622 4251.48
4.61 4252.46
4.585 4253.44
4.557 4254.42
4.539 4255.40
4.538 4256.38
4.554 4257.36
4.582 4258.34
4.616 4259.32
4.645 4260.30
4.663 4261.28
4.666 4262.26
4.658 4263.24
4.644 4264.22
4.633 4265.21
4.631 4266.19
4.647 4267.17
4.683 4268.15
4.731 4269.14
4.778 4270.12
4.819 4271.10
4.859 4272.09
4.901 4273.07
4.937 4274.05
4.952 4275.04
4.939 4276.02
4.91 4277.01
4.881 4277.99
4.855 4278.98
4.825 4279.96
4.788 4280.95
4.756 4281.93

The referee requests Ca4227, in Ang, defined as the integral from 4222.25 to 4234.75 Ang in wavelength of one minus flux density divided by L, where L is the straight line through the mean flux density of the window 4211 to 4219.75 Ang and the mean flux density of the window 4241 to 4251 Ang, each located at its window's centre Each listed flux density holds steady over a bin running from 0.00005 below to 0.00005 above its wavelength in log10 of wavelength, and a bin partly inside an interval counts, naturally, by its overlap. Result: 0.9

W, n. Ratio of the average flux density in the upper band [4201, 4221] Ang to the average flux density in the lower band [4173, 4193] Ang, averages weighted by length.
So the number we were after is 1.1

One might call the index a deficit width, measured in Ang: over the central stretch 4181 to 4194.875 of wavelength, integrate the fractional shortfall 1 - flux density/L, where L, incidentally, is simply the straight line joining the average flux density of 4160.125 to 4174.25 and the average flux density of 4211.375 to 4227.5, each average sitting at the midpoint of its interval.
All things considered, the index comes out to 0.8 Ang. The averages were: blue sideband 4.67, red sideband 4.83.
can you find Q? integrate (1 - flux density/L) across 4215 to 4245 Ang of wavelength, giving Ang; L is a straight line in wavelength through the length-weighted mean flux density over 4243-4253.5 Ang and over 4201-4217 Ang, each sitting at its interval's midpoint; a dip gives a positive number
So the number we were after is 1.6 Ang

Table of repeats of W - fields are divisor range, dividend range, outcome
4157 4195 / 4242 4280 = 1.03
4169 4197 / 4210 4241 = 1.06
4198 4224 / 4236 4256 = 0.95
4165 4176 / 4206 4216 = 1.16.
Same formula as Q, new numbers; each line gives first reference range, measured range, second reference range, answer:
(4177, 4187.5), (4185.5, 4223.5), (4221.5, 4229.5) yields -1.4 Ang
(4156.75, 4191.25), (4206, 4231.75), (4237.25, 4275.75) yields -1.4 Ang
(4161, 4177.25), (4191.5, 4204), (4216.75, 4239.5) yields 0.5 Ang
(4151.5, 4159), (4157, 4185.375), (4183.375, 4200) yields -0.3 Ang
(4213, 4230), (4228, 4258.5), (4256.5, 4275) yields 0.5 Ang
